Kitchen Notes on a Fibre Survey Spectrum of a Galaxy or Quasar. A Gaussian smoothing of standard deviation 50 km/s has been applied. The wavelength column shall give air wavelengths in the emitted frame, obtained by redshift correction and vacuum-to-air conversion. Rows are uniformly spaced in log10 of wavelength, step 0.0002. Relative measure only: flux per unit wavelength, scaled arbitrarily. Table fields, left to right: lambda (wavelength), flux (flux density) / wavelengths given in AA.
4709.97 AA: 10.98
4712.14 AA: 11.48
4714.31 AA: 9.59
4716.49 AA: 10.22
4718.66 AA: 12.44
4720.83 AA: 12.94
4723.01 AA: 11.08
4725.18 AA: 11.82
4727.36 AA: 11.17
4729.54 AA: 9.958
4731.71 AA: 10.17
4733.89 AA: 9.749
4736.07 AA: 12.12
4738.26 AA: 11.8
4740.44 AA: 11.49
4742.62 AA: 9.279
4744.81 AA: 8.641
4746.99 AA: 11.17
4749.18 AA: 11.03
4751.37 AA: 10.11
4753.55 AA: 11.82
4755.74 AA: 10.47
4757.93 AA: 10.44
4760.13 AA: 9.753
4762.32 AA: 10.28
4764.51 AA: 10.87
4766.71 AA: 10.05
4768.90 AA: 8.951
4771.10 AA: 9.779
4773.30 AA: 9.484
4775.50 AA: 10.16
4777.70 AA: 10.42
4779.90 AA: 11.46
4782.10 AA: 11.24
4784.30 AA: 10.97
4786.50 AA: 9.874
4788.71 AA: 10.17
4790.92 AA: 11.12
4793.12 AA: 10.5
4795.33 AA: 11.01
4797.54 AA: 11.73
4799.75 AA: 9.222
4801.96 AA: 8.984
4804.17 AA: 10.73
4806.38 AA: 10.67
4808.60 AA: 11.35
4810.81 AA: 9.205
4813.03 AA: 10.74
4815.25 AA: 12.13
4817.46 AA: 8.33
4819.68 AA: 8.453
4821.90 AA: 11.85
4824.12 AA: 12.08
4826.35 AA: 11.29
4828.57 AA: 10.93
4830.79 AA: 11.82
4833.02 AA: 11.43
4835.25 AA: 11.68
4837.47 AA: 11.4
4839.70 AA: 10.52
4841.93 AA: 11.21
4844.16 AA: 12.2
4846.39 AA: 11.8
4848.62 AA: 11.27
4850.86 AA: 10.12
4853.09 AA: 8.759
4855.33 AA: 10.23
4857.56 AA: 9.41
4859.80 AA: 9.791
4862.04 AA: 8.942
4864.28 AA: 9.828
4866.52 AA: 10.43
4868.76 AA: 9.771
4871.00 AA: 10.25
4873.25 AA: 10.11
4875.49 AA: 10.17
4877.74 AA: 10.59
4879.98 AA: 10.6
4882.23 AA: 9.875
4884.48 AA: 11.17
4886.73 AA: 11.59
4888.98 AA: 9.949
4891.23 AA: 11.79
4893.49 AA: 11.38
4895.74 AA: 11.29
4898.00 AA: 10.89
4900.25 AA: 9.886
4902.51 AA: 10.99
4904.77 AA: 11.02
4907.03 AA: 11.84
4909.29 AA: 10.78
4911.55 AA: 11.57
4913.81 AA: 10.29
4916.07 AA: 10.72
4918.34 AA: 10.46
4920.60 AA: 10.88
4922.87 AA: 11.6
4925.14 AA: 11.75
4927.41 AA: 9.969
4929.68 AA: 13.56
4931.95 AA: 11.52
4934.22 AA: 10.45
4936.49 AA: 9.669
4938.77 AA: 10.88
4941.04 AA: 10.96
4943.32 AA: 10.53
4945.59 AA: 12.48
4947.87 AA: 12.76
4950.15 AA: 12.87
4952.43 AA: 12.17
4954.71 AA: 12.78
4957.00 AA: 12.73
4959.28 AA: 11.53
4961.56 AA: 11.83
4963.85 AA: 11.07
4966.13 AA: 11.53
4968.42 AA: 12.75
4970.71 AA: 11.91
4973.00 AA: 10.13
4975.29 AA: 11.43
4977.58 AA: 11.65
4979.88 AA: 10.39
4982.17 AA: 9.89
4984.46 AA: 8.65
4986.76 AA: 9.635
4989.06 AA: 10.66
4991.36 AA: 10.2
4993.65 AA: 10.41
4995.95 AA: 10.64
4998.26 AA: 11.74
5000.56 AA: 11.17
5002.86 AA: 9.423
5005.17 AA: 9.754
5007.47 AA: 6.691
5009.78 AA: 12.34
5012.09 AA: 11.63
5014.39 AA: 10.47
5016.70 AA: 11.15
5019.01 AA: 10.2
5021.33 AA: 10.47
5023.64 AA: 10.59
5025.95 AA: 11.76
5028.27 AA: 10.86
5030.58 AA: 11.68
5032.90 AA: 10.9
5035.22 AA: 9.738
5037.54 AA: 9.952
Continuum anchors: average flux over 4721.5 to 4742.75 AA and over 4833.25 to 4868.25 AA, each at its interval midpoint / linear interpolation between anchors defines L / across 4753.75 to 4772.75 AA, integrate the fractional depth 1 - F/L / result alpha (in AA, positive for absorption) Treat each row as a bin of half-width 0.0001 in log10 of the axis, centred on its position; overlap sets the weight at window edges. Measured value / 1.3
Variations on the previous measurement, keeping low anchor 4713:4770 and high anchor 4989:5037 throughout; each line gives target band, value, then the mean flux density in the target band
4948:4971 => -3.4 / 12.2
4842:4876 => 1.3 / 10.2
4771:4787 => 0.3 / 10.5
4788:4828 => 0.4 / 10.5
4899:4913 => -0.5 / 11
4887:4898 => -0.5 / 11.1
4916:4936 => -1.1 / 11.2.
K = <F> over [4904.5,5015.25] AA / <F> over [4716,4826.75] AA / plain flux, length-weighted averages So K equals 1.0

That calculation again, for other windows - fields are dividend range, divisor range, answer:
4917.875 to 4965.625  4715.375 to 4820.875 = 1.10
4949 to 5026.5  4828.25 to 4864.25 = 1.02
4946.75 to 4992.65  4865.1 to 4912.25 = 1.05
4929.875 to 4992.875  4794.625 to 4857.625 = 1.05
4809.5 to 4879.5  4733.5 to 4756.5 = 0.98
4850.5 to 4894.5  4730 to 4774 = 0.99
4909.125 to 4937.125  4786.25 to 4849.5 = 1.02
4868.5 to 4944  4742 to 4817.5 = 1.05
